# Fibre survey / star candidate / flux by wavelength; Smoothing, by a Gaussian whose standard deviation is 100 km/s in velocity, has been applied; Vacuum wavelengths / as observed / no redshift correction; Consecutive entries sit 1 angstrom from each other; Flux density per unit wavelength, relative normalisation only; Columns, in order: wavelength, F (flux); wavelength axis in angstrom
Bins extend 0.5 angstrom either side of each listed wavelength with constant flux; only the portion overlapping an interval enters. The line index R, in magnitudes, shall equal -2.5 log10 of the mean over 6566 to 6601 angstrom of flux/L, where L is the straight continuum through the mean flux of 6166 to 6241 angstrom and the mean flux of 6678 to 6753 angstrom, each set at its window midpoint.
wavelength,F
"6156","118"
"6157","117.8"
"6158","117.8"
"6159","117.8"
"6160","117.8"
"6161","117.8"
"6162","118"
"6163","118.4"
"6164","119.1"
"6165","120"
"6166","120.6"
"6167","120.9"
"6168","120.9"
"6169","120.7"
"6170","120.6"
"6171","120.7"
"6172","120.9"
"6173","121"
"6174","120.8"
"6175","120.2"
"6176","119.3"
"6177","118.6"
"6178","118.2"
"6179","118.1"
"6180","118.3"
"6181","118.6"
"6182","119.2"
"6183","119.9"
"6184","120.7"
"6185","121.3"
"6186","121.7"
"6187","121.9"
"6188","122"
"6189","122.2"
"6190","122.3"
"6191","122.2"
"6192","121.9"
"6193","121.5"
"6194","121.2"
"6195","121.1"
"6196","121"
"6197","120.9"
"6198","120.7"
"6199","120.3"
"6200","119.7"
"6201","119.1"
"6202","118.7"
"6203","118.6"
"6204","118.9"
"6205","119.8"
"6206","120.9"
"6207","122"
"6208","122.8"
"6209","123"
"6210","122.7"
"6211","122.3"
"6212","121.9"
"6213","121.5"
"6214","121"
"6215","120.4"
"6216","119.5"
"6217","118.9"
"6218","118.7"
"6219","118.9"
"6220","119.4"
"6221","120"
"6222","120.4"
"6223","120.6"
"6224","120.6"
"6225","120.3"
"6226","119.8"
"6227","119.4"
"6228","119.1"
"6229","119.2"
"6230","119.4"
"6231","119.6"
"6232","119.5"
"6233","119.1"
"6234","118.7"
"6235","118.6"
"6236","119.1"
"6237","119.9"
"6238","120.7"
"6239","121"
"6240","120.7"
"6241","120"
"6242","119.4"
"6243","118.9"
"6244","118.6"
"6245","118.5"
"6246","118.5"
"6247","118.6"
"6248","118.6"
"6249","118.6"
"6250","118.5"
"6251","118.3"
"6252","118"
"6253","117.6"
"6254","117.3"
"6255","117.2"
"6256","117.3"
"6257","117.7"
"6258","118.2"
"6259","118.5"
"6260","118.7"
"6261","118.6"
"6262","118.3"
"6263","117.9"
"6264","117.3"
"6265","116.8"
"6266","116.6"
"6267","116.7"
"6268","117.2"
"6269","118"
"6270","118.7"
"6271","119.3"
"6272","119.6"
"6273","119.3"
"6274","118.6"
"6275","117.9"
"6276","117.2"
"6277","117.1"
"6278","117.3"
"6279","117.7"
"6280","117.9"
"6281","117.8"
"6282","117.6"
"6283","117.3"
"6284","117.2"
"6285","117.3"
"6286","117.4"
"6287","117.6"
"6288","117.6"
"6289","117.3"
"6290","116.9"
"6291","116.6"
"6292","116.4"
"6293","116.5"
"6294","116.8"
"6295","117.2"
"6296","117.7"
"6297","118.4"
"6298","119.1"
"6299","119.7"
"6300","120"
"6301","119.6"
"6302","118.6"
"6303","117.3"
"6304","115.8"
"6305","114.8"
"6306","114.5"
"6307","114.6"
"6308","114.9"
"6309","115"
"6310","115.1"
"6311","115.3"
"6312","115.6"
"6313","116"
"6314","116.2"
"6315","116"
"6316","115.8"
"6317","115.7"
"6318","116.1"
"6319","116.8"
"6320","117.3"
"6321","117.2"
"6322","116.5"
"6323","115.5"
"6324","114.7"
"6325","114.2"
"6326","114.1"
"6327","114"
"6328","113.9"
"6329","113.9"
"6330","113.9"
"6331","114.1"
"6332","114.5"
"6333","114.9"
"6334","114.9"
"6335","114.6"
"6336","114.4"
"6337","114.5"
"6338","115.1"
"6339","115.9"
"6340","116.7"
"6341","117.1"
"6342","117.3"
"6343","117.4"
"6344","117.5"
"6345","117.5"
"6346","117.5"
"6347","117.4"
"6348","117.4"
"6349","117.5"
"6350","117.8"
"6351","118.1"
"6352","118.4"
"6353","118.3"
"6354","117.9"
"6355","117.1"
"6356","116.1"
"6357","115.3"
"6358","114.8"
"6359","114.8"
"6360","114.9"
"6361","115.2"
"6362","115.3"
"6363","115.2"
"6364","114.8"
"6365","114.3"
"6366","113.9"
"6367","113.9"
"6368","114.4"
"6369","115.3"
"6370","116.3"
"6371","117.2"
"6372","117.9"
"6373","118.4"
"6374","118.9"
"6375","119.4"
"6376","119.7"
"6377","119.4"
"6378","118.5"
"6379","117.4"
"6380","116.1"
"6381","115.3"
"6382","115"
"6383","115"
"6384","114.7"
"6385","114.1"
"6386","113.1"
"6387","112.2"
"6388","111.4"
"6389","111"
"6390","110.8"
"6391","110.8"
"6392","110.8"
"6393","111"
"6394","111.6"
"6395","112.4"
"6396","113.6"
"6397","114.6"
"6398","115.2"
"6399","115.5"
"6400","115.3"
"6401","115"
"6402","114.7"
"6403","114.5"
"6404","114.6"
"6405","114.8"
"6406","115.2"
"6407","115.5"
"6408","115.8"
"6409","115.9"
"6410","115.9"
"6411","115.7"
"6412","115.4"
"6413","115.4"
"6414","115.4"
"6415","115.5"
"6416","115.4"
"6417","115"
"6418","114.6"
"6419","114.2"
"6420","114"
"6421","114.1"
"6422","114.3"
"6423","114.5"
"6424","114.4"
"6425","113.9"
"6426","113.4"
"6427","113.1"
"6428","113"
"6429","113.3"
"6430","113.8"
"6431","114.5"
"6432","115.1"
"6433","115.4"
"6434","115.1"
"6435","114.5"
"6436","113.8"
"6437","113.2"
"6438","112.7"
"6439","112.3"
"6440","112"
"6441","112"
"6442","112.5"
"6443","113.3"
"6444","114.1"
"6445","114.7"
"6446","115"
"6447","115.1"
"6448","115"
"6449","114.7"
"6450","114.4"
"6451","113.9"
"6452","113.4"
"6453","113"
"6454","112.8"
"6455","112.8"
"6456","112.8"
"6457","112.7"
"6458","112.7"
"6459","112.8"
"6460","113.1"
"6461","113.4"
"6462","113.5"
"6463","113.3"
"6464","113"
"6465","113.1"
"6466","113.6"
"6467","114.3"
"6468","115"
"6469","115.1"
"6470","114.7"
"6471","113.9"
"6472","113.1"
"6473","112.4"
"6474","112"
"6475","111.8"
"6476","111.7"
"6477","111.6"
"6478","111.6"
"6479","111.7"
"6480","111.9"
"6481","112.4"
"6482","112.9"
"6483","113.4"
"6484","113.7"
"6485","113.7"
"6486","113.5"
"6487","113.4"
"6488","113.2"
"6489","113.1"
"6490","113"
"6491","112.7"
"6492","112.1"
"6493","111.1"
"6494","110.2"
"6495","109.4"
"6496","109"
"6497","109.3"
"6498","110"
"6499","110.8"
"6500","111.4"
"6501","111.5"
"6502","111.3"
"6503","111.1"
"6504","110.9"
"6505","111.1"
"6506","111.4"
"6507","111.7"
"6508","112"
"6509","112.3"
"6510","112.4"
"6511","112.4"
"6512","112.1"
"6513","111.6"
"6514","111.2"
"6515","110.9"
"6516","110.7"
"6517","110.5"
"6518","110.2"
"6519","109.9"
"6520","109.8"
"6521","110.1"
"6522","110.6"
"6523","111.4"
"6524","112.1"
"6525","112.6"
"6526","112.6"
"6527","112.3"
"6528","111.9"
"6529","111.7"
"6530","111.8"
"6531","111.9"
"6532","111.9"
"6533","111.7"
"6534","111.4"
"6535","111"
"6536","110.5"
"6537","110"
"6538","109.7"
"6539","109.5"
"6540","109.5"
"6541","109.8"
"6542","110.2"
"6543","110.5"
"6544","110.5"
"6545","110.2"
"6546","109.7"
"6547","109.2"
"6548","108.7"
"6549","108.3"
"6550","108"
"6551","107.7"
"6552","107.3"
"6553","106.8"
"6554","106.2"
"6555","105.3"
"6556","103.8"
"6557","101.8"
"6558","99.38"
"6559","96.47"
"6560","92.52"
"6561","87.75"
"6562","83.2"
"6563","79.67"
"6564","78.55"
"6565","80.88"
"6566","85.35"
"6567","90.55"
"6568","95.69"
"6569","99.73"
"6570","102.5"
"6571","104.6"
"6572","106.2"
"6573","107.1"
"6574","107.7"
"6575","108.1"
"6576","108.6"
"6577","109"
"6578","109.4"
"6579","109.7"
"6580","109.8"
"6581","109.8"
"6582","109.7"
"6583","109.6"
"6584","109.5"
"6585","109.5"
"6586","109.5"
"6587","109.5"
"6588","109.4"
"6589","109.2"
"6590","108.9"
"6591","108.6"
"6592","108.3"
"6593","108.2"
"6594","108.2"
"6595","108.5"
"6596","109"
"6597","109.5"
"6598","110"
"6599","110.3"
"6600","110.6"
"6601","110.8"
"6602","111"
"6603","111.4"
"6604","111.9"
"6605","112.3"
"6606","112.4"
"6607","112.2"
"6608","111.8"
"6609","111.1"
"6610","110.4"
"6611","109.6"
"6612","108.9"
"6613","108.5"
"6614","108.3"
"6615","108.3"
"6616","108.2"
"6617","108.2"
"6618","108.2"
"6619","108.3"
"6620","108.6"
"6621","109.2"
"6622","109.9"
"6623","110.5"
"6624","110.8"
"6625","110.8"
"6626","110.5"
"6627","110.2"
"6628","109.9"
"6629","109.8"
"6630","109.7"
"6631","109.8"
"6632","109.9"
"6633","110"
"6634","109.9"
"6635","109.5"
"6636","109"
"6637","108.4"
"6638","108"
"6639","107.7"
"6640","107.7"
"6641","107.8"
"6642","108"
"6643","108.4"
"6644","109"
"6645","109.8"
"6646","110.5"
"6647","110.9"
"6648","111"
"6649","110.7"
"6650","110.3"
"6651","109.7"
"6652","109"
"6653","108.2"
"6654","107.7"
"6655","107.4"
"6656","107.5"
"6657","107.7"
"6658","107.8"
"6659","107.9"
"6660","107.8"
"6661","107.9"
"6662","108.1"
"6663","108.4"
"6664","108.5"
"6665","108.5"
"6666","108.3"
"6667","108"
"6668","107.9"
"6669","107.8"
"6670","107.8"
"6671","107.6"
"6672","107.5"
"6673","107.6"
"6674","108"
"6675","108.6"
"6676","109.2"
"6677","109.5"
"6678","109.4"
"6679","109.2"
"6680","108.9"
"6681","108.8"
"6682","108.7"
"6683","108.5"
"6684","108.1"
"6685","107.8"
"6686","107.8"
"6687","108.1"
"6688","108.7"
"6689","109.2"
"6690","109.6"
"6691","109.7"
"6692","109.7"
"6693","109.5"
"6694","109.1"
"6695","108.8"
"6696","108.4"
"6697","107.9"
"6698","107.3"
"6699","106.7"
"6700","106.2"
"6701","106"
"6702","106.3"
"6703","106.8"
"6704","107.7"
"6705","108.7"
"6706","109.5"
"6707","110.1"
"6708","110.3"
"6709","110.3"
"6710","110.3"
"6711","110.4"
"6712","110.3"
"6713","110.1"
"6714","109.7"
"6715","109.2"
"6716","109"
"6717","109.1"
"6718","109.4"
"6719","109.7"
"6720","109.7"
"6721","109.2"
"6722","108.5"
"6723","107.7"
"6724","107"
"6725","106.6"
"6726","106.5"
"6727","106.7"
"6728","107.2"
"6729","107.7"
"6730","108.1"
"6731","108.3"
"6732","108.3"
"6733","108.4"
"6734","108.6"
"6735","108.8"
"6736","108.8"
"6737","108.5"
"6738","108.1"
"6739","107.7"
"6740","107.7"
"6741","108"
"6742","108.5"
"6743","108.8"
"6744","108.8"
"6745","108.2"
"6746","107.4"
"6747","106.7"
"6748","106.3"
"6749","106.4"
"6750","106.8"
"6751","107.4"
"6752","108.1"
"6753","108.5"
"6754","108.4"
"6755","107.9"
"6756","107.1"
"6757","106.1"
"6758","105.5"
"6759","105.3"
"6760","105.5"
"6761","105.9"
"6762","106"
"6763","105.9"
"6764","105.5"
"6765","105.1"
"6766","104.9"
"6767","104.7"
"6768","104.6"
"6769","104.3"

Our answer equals 0.04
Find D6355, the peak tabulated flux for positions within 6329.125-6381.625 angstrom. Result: 119.7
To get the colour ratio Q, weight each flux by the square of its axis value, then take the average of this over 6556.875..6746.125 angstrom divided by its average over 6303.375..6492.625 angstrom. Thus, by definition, 1.01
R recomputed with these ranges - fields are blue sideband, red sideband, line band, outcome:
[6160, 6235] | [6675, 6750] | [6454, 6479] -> 0.010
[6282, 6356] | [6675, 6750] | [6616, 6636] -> 0.006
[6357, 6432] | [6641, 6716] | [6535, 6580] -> 0.084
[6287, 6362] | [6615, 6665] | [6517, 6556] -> 0.014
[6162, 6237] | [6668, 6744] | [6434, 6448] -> 0.010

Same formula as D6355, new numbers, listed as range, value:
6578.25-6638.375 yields 112.4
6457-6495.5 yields 115.1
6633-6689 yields 111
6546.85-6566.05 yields 109.2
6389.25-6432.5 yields 115.9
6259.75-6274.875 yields 119.6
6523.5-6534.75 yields 112.6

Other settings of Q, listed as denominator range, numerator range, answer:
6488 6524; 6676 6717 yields 1.04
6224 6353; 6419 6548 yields 1.02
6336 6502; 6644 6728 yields 1.03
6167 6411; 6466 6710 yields 1.02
